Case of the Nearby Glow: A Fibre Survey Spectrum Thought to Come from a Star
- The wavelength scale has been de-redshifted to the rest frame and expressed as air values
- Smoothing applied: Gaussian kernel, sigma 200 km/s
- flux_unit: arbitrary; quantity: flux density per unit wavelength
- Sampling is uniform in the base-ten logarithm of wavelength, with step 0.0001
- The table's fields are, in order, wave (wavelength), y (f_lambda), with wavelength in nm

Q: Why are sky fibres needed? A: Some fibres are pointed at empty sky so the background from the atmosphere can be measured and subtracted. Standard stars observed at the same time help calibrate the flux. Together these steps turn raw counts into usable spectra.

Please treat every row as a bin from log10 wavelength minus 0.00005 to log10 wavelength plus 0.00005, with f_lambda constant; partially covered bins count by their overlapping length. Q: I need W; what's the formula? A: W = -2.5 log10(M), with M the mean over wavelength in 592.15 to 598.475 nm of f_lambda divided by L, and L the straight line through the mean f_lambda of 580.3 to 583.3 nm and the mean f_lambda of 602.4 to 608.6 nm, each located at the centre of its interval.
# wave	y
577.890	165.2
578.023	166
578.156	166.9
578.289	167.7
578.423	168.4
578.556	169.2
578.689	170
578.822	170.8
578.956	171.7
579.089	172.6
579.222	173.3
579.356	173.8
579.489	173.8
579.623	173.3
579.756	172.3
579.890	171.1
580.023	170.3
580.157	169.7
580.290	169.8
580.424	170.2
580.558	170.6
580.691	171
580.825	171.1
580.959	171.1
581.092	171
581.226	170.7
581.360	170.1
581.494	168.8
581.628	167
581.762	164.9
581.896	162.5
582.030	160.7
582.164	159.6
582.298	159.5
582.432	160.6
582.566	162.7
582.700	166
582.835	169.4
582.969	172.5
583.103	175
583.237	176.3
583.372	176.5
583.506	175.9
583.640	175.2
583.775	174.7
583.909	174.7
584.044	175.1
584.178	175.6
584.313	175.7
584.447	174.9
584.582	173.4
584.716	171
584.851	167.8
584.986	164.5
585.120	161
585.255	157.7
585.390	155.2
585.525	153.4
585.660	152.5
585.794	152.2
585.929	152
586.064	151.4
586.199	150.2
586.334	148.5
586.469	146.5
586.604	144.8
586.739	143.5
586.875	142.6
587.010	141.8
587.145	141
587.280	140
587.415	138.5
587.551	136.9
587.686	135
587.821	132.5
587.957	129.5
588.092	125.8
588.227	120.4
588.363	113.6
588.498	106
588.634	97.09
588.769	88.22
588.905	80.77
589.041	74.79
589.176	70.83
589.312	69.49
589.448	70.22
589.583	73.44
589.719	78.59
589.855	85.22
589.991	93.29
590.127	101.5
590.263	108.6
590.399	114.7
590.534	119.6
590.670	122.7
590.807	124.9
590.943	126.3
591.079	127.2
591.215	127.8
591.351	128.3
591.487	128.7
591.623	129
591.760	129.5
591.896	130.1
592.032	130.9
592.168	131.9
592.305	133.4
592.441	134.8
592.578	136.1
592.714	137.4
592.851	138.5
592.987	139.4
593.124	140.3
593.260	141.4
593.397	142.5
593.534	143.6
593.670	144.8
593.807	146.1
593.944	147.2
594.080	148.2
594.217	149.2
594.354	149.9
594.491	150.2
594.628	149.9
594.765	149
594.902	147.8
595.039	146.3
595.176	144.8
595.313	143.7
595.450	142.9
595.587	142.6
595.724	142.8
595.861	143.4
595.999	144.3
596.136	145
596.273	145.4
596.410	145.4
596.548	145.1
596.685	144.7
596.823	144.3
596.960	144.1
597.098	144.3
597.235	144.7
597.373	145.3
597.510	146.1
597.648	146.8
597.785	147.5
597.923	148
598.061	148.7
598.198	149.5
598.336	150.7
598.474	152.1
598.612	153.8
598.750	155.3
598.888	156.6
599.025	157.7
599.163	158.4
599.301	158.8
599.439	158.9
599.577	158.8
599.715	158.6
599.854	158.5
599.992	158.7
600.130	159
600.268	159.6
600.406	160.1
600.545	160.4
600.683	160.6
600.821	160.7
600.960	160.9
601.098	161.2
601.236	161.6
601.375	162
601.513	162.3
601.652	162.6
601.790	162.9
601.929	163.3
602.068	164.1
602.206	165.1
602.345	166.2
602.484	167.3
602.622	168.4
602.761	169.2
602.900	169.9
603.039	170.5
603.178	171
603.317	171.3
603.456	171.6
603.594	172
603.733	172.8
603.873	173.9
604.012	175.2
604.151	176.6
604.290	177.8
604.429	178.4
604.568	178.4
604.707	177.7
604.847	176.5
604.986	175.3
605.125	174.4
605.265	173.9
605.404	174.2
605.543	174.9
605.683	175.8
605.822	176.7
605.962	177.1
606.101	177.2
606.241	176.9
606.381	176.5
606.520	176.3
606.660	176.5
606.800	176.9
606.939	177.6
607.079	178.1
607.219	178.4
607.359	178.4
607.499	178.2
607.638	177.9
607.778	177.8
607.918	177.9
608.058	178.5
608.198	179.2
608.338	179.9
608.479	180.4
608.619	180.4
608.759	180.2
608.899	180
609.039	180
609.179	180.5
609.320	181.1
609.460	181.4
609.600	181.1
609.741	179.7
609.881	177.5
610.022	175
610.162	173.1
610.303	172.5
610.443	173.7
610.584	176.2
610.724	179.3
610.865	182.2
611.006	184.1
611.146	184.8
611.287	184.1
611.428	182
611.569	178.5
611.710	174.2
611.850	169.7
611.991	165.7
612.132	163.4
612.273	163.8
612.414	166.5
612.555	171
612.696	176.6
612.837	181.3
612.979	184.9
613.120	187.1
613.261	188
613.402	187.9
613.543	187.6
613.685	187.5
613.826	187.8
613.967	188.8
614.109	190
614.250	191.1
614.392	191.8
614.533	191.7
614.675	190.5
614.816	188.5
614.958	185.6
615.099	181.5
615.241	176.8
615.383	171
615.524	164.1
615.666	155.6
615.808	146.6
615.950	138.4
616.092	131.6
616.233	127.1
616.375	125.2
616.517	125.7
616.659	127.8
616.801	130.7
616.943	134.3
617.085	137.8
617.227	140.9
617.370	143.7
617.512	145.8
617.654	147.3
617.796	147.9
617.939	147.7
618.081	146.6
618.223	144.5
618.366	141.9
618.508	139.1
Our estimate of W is 0.19 mag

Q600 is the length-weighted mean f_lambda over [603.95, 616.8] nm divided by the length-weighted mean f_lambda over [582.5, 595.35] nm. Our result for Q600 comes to 1.27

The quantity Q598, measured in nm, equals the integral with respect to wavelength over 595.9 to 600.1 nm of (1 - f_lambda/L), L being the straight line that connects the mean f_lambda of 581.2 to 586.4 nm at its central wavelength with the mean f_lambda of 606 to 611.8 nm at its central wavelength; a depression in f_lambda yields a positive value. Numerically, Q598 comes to 0.54 nm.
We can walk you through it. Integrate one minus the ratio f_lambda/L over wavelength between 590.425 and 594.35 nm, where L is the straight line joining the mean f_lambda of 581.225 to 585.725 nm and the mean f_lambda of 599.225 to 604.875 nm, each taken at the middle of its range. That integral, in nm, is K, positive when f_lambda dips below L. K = 0.75 nm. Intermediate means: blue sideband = 168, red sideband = 166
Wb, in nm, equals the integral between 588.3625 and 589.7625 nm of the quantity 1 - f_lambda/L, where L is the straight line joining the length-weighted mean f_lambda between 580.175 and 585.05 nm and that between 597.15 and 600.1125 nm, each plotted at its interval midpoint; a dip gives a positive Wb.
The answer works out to 0.69 nm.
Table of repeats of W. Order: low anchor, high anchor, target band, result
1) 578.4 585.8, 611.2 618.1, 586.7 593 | 0.39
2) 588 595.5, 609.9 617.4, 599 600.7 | -0.14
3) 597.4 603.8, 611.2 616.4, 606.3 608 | -0.07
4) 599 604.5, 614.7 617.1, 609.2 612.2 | -0.14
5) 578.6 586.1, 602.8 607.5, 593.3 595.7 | 0.18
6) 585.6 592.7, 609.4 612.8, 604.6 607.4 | -0.09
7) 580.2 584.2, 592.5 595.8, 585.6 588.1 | 0.12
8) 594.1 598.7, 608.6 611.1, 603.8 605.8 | -0.06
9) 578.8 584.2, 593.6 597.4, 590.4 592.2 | 0.20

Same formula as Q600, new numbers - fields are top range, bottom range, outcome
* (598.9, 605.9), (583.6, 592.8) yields 1.27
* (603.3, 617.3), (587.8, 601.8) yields 1.27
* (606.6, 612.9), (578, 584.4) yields 1.04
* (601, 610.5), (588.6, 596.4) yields 1.38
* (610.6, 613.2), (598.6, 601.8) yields 1.11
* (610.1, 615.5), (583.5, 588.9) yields 1.23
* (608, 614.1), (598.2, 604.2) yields 1.10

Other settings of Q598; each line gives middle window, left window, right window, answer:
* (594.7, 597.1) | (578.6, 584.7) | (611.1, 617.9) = 0.340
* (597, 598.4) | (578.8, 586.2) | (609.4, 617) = 0.187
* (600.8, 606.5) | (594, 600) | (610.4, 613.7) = -0.315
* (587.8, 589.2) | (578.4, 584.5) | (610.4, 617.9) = 0.546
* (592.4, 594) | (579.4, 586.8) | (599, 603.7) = 0.228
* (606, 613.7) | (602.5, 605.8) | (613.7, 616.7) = -0.373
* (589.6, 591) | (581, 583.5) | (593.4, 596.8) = 0.434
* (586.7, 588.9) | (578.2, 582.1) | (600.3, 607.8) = 0.580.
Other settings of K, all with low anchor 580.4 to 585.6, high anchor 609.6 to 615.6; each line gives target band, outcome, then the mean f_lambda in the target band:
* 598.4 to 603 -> 0.374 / 161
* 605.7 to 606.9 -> 0.005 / 177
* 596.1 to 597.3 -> 0.200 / 145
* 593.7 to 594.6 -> 0.127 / 148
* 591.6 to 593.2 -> 0.350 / 134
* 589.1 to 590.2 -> 0.583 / 80.4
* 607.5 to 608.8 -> -0.006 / 179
